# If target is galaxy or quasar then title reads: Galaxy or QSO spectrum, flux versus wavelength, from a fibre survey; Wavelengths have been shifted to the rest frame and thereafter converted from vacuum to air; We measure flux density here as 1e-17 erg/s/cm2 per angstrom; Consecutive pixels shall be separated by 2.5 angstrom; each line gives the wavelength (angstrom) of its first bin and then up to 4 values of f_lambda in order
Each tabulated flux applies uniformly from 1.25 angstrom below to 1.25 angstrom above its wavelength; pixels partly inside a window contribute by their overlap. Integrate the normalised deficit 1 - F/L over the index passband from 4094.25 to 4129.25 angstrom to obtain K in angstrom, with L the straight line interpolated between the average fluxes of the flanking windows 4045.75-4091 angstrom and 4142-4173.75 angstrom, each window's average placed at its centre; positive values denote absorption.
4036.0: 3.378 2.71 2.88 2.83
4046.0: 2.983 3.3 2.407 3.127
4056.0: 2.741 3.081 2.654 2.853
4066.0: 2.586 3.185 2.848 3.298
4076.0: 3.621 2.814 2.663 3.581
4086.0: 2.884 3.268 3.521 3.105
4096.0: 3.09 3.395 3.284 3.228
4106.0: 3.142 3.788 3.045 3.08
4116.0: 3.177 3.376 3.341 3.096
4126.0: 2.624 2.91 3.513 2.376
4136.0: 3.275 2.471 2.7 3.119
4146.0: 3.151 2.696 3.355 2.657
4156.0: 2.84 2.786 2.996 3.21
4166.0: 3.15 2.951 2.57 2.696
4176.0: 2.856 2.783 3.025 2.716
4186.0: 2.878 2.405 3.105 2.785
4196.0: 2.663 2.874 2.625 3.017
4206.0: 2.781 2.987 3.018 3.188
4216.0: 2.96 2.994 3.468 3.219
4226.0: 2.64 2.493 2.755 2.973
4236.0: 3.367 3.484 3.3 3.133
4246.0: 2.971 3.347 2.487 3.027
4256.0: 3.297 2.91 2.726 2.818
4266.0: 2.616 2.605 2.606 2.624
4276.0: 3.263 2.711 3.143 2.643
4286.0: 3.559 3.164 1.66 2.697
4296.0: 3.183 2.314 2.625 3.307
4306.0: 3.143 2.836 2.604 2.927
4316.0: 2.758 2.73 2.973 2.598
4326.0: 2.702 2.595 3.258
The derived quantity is -2.5 angstrom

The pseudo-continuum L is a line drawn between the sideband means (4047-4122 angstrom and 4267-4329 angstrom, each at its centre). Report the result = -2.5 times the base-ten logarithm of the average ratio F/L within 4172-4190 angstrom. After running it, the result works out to 0.08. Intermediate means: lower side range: 3.11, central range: 2.77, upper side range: 2.8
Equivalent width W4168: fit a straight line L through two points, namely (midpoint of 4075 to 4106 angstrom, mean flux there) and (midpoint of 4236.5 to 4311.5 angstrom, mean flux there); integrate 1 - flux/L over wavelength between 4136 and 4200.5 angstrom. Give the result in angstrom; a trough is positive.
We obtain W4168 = 4.4 angstrom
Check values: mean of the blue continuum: 3.2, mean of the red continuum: 2.9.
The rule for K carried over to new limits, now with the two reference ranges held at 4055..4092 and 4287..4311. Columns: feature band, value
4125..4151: 0.46 angstrom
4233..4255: -2.27 angstrom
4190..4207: 0.33 angstrom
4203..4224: -1.43 angstrom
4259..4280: 0.36 angstrom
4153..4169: -0.11 angstrom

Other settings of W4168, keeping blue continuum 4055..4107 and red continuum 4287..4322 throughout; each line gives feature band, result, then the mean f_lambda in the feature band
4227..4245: -1.17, 3.06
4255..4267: -0.11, 2.87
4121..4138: 0.29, 2.97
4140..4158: 0.41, 2.93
